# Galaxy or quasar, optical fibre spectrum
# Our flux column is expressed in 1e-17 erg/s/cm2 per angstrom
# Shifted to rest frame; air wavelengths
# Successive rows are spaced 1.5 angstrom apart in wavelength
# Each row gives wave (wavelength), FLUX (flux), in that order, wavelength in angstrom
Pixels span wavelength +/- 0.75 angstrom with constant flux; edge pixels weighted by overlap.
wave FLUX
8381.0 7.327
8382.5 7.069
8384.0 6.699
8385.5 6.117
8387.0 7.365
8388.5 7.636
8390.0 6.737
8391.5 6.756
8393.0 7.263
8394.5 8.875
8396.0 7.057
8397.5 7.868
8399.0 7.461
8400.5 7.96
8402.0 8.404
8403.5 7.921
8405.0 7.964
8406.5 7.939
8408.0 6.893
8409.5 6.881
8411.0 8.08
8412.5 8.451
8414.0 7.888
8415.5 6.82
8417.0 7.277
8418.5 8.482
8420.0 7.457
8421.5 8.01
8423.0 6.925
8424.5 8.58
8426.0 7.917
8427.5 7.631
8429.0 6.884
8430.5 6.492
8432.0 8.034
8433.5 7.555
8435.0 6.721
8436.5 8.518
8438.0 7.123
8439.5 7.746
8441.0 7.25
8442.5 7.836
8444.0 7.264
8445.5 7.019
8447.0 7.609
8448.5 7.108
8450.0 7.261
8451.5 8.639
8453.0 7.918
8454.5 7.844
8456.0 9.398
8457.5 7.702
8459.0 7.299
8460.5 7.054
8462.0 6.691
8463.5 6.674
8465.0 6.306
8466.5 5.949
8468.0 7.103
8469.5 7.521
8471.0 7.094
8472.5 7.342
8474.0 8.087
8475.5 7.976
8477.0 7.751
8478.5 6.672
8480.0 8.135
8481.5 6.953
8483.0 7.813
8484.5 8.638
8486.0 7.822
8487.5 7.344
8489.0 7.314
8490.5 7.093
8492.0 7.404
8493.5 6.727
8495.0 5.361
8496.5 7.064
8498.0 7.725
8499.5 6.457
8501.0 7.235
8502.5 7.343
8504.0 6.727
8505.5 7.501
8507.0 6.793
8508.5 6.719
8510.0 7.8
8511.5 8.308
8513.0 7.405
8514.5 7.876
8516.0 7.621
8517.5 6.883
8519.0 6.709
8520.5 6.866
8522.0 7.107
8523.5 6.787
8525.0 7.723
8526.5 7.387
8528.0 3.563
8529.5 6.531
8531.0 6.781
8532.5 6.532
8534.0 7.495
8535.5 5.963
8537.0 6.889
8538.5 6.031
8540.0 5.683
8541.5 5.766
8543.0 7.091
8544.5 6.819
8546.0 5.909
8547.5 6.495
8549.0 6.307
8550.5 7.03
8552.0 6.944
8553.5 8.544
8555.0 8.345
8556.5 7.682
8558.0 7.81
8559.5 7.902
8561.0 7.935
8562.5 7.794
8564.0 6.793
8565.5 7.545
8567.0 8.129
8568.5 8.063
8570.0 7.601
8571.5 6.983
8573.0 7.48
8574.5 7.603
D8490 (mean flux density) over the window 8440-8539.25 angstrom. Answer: 7.2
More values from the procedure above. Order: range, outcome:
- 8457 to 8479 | 7.15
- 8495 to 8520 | 7.2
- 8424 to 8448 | 7.5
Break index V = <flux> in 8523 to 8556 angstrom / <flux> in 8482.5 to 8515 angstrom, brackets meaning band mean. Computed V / 0.92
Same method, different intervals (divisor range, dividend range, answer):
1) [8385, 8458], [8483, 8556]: 0.92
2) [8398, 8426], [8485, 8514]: 0.93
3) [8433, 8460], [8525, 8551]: 0.84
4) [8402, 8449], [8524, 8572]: 0.92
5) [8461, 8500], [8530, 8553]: 0.91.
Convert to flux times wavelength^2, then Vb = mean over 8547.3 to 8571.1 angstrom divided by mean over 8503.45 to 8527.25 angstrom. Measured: 1.1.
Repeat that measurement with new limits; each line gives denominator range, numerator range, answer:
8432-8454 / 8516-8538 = 0.90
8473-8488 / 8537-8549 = 0.83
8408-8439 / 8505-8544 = 0.92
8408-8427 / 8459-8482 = 0.94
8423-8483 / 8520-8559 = 0.93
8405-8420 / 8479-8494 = 1.00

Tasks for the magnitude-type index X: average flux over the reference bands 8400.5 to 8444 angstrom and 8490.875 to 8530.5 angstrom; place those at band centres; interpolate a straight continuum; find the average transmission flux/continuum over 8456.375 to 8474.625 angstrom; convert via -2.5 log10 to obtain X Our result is 0.03 mag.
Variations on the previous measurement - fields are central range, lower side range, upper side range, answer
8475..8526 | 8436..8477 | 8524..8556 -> -0.04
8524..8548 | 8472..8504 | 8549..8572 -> 0.17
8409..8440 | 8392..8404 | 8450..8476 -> 0.01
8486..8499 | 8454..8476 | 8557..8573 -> 0.06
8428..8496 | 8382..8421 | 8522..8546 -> -0.05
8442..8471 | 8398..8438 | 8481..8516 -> 0.02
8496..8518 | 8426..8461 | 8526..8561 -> -0.04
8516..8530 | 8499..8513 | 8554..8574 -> 0.11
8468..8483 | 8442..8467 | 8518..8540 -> -0.05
